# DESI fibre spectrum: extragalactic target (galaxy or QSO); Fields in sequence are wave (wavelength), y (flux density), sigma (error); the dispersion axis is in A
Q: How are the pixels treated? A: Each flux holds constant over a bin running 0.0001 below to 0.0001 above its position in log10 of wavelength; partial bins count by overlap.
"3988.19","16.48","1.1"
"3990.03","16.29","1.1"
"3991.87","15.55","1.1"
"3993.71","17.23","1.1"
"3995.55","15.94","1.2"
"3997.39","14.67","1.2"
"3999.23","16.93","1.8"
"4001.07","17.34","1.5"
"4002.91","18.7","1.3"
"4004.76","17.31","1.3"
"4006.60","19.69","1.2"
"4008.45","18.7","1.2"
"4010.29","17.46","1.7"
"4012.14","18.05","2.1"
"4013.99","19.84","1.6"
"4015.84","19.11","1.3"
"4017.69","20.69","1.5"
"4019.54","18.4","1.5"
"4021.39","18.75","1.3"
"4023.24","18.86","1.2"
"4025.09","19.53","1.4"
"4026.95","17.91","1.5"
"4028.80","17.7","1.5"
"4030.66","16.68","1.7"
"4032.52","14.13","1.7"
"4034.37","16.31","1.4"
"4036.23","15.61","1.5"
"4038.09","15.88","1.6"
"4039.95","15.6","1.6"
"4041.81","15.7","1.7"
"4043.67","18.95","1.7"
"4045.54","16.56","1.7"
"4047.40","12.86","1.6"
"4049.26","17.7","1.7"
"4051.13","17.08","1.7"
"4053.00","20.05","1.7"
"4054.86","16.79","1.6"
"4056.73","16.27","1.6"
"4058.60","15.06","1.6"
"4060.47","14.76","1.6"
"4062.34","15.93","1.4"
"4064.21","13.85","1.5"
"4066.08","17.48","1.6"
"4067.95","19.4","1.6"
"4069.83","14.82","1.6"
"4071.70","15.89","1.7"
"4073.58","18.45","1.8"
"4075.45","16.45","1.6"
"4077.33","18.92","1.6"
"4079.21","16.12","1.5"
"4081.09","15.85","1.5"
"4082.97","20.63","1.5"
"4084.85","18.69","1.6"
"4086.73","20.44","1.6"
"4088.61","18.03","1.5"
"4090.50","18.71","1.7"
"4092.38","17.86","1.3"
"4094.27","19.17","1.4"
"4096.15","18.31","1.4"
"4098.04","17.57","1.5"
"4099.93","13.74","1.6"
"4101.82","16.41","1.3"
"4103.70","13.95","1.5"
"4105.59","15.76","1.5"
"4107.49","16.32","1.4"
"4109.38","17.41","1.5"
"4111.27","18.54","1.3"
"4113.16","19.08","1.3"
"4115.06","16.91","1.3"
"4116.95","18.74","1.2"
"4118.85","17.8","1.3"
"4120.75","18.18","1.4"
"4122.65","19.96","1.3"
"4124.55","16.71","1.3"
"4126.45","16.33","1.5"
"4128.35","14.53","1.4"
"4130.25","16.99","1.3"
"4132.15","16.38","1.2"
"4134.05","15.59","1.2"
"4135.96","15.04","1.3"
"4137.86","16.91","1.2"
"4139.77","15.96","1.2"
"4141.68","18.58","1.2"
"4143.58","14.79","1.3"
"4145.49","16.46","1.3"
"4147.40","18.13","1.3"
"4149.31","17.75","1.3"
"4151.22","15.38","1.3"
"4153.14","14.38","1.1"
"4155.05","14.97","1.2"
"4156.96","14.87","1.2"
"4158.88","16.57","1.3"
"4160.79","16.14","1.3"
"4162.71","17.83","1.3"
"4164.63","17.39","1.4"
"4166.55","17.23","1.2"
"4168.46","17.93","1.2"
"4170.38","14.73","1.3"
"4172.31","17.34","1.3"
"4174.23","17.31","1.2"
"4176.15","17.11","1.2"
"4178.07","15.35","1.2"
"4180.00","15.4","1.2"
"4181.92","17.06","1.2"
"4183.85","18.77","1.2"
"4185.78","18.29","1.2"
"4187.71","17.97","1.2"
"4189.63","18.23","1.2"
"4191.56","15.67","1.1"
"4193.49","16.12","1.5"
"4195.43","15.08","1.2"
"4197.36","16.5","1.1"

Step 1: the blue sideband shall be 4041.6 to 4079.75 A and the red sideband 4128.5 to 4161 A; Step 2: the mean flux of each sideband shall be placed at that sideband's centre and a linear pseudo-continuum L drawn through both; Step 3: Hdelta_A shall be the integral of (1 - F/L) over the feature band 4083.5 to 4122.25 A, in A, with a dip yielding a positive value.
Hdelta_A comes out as -3.0 A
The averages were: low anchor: 16.6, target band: 17.6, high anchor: 16.1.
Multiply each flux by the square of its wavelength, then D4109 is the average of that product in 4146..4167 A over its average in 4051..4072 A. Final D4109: 1.04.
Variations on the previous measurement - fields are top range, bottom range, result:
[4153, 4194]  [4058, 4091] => 1.02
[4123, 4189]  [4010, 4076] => 1.03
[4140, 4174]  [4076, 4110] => 0.98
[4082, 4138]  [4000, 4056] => 1.03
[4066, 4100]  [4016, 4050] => 1.07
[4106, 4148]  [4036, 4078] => 1.07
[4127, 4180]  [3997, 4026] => 0.95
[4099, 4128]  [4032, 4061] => 1.08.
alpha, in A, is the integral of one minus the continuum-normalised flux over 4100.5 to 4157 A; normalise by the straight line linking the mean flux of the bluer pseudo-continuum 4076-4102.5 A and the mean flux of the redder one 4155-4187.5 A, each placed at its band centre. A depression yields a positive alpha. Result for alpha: 2.36 A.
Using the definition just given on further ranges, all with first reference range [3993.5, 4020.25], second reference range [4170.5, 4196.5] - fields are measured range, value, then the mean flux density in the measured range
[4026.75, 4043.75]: 1.5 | 16.3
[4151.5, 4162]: 1.0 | 15.4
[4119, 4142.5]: 0.5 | 16.8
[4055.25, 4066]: 1.4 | 15.4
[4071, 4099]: -1.0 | 18.1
